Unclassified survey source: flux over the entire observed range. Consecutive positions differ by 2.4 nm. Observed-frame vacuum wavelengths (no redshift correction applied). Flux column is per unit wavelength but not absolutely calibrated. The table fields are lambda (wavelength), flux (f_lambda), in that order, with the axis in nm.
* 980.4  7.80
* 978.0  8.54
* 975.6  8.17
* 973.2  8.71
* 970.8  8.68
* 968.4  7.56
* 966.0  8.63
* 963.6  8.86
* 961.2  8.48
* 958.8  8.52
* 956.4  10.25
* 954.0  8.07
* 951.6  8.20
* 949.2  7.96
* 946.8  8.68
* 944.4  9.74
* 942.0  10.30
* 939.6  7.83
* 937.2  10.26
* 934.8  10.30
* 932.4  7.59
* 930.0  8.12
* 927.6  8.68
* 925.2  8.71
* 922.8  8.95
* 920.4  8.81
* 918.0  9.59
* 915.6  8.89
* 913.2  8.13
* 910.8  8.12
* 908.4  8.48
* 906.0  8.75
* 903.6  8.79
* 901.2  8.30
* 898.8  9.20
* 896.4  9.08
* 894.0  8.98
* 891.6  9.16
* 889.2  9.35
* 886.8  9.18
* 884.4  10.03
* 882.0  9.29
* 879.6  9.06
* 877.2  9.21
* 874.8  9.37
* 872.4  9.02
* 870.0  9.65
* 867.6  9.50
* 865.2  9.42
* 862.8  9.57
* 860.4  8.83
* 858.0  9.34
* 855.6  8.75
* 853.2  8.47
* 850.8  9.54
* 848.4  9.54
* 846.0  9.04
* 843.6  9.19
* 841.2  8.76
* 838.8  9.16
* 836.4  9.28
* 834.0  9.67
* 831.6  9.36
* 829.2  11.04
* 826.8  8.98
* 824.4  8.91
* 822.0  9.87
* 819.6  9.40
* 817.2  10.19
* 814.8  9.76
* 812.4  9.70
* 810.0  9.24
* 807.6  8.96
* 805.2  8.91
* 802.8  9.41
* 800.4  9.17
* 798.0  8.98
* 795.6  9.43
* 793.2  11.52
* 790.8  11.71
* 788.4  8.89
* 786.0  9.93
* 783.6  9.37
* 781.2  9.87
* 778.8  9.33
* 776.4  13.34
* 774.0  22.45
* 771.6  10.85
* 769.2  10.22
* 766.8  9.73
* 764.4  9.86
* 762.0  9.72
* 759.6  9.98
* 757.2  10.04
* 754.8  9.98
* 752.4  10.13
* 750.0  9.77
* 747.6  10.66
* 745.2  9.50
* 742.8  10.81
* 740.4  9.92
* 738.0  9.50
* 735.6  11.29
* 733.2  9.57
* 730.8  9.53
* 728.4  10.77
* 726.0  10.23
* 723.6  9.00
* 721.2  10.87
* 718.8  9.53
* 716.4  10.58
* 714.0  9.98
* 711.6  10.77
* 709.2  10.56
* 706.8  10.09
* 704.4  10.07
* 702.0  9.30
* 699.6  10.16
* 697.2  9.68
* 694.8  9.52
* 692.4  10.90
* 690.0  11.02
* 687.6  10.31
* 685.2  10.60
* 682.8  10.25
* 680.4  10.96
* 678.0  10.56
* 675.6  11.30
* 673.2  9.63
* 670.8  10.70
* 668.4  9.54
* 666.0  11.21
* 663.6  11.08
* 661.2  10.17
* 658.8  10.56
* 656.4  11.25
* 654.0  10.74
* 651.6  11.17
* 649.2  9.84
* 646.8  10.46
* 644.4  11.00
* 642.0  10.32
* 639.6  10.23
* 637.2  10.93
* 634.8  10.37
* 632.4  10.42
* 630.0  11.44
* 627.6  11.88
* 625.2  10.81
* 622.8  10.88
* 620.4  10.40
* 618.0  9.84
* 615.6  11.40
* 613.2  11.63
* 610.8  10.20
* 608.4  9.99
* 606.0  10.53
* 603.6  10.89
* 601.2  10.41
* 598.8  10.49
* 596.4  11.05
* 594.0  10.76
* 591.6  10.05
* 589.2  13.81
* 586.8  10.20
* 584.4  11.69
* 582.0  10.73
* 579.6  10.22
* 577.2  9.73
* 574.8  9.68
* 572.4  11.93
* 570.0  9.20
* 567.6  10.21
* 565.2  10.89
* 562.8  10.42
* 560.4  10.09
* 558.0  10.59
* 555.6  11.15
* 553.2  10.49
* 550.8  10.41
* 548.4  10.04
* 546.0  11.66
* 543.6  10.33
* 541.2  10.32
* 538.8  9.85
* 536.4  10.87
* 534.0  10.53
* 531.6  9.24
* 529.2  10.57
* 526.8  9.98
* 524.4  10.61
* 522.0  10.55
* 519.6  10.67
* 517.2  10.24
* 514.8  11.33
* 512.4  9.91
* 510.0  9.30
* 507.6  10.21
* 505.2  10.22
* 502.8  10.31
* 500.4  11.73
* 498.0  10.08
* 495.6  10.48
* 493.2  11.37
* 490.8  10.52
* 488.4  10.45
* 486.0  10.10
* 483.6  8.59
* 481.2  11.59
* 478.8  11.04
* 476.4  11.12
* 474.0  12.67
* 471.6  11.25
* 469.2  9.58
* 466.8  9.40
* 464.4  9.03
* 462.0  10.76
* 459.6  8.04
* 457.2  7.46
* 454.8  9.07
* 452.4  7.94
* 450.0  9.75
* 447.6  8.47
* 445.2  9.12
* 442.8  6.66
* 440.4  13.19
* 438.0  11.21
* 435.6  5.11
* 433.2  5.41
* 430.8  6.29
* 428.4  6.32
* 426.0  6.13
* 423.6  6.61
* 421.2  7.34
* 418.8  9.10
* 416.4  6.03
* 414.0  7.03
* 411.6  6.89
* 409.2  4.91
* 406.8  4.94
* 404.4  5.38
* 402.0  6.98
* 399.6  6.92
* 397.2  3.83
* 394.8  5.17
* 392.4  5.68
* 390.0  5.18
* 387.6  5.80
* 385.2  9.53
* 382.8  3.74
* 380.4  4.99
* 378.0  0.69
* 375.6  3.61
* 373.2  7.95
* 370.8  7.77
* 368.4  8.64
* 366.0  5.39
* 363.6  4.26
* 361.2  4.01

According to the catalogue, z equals 0.178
